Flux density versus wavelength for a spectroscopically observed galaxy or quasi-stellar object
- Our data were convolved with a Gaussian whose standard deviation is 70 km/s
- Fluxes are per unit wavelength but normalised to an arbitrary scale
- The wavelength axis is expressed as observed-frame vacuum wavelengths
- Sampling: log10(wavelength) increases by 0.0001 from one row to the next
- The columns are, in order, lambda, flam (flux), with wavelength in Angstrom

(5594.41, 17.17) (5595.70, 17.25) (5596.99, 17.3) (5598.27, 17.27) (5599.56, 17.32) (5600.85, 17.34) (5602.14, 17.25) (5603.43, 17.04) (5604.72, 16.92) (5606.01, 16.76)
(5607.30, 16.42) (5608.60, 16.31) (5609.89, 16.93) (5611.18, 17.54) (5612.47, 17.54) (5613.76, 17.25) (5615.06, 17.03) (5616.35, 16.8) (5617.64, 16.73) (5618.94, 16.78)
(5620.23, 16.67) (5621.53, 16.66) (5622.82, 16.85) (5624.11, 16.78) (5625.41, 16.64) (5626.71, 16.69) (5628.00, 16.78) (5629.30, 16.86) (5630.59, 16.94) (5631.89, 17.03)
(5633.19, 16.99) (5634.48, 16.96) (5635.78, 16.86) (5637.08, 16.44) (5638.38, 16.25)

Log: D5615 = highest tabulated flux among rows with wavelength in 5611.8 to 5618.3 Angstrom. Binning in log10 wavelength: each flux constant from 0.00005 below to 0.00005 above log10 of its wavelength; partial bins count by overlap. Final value 17.54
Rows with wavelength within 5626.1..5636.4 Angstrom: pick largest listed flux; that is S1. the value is 17.03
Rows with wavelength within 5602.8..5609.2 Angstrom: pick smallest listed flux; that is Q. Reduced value 16.31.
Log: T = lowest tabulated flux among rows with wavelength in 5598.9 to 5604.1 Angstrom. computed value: 17.04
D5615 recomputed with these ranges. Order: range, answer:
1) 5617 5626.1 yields 16.85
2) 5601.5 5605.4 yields 17.25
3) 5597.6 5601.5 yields 17.34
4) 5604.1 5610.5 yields 16.93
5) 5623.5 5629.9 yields 16.86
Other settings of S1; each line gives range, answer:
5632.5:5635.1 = 16.99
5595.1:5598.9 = 17.3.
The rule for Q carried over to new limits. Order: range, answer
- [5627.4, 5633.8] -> 16.78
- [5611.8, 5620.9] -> 16.67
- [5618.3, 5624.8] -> 16.66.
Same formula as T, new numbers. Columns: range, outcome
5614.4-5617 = 16.8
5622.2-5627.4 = 16.64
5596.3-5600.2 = 17.27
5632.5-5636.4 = 16.86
